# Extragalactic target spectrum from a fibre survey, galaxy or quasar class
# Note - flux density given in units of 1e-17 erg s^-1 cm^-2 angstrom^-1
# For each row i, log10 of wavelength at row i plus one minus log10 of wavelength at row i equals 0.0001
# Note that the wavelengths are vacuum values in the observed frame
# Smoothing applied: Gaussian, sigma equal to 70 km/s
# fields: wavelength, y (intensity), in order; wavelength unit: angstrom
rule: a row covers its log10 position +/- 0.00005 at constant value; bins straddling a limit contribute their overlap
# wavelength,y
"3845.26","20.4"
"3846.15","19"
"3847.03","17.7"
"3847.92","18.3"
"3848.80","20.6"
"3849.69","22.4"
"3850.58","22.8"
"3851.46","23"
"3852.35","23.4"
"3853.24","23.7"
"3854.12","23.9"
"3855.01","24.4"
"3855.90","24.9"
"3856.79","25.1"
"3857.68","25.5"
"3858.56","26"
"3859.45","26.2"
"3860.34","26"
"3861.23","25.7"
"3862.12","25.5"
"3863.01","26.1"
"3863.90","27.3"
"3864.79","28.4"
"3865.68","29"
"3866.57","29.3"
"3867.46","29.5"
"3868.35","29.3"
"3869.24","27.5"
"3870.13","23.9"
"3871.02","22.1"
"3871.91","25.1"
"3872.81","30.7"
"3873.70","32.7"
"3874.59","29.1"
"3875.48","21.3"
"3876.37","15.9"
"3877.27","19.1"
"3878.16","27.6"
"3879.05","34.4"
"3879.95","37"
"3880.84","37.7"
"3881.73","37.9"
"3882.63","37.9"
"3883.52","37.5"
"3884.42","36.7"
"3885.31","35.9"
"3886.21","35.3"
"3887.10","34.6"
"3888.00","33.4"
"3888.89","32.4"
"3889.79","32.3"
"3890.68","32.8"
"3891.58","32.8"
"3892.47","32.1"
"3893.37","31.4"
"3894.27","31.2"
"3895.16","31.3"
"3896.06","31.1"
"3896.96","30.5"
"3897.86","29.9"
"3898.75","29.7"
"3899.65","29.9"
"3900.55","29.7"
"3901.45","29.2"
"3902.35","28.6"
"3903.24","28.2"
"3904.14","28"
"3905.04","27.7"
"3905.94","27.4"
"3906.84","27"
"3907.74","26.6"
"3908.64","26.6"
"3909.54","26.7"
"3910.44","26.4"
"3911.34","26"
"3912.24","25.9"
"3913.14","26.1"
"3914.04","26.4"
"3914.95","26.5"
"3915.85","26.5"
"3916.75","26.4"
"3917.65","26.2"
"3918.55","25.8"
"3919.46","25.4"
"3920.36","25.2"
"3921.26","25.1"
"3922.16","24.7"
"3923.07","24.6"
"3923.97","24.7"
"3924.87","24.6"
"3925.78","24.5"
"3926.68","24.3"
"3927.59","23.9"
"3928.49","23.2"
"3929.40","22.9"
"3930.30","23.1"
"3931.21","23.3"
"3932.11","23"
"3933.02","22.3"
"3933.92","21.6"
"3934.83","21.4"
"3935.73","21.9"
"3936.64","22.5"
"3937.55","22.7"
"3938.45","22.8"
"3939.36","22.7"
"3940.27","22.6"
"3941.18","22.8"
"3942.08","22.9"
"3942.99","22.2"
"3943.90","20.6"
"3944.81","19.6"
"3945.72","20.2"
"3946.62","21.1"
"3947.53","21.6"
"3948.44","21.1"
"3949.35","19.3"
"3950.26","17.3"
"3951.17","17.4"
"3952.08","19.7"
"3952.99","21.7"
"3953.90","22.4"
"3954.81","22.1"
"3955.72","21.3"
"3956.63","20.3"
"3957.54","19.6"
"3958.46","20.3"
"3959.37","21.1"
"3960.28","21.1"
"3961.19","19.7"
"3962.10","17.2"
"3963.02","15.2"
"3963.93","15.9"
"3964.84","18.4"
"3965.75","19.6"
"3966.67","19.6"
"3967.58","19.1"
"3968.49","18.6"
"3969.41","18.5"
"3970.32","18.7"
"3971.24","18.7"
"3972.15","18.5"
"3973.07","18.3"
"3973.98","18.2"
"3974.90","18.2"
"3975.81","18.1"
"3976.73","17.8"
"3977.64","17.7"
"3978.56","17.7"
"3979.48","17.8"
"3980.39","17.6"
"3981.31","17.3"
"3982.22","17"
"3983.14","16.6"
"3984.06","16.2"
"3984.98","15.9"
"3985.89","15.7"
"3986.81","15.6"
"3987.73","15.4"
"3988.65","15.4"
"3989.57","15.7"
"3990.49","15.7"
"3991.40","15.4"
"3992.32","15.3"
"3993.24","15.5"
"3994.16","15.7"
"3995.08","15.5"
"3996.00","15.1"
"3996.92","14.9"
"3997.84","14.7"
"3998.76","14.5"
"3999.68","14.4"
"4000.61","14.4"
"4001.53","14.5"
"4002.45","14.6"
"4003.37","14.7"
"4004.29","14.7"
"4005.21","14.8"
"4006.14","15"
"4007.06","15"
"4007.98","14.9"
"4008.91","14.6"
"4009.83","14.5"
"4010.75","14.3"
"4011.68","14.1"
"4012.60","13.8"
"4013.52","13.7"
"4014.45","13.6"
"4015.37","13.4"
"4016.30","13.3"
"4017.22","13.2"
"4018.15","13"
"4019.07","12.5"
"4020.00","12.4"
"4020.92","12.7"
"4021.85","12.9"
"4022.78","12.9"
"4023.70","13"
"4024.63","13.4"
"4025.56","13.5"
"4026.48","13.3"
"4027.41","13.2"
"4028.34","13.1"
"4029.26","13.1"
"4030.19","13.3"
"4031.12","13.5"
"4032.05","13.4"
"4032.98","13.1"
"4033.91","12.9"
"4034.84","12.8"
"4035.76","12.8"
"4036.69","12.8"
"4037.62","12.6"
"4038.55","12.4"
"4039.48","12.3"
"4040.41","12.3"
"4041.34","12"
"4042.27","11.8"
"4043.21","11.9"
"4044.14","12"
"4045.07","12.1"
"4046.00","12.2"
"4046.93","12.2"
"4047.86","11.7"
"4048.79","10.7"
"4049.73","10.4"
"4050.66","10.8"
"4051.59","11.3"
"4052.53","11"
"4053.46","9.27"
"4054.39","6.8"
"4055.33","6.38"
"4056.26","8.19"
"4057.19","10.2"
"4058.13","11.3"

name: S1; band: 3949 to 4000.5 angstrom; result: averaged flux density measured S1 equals 17.6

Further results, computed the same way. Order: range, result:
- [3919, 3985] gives 20.6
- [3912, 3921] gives 26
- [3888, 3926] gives 28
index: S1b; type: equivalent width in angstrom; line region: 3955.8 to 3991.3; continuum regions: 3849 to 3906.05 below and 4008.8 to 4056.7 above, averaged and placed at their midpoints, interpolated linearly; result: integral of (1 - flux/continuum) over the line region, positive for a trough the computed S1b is 1.52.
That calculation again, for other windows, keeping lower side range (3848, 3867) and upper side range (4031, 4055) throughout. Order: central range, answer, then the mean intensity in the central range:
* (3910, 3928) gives -4.2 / 25.5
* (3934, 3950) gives -2.2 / 21.6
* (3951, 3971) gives -2.0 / 19.4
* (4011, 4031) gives 0.1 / 13.2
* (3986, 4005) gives 0.1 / 15.1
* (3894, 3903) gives -3.2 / 30.1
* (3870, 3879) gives -0.5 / 25.2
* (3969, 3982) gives -1.1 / 18.1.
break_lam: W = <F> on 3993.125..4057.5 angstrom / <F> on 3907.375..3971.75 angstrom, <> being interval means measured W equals 0.58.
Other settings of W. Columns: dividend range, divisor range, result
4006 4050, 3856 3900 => 0.44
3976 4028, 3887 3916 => 0.51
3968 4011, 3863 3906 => 0.53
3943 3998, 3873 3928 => 0.63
